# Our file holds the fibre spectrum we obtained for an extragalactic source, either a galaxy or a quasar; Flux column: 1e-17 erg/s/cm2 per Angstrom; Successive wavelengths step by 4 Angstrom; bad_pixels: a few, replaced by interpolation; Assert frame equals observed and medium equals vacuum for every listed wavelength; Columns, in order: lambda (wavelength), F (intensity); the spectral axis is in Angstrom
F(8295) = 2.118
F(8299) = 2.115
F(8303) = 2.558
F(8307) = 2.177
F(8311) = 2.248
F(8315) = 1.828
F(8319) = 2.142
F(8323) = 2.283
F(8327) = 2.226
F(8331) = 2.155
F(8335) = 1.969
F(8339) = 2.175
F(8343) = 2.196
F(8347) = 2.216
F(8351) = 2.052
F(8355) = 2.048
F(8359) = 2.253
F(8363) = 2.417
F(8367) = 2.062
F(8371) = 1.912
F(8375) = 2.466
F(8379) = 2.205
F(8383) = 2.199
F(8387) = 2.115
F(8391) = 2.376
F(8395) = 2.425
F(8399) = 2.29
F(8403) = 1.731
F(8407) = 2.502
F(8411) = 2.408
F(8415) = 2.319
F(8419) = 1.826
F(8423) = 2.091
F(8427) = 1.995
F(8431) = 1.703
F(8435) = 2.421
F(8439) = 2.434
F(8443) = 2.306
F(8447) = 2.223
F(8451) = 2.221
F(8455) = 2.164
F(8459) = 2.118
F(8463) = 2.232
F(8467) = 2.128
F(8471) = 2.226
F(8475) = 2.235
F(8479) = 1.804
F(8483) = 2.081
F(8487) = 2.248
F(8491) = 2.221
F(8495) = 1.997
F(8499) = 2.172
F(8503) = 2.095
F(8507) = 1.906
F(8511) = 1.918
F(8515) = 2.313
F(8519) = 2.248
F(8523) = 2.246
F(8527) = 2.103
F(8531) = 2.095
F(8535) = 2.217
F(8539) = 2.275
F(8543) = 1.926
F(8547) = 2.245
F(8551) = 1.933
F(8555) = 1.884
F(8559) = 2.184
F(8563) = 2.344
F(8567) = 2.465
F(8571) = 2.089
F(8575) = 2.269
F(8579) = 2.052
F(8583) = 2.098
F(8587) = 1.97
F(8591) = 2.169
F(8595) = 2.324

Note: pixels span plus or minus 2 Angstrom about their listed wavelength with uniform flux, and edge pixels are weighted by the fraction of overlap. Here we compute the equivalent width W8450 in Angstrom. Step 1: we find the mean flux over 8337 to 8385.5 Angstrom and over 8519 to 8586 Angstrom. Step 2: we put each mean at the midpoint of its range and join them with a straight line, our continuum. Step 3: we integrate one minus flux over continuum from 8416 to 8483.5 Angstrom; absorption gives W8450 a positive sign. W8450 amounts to 1.1 Angstrom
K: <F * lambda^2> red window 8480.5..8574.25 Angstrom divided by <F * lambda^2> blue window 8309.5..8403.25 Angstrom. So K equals 1.02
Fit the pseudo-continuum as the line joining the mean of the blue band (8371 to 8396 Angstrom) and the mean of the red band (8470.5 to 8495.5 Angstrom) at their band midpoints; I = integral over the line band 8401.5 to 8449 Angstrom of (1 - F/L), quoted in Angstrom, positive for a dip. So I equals 0.7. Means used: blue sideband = 2.26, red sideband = 2.12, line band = 2.17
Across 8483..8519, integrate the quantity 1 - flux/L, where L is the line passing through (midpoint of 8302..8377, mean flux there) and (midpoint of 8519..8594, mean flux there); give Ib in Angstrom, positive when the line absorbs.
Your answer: 0.7 Angstrom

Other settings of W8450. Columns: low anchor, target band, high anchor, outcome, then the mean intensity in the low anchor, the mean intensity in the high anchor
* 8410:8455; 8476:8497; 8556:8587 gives 1.0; 2.17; 2.19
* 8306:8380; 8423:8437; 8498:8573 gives 0.7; 2.16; 2.14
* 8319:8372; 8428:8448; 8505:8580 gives -0.5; 2.16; 2.14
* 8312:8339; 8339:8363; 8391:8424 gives -0.4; 2.11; 2.21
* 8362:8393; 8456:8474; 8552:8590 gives 0.0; 2.21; 2.15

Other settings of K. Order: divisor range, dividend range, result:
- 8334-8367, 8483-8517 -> 1.01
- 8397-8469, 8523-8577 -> 1.02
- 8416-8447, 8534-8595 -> 1.04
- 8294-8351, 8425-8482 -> 1.03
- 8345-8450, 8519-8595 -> 1.02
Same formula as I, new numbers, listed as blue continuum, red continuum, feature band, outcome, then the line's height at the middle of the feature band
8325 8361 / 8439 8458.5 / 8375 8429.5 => 0.0 Angstrom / 2.2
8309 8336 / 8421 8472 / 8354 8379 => -0.7 Angstrom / 2.14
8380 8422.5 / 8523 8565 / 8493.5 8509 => 0.8 Angstrom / 2.15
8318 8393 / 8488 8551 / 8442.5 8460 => -0.4 Angstrom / 2.15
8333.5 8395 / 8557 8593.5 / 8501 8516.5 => 1.0 Angstrom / 2.19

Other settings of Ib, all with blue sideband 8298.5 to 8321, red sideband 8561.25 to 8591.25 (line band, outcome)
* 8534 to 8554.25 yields 0.8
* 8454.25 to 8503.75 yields 1.1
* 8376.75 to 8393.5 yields -0.4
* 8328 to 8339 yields 0.4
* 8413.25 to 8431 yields 1.4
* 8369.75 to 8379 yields -0.1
